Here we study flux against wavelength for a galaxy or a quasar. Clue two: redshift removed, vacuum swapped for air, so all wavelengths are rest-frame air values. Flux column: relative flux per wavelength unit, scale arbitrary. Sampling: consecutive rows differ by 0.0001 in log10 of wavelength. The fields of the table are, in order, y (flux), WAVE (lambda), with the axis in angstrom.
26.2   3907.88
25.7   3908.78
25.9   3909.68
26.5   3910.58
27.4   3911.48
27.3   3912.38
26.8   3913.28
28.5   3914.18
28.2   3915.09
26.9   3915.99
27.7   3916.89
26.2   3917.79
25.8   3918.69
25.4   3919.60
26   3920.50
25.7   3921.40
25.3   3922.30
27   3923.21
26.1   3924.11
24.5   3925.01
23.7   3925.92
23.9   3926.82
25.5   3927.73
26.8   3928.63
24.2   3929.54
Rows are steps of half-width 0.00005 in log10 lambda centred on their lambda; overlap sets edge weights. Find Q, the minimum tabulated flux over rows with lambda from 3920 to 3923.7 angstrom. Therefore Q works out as 25.3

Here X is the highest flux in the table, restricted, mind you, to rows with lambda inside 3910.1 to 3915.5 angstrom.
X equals 28.5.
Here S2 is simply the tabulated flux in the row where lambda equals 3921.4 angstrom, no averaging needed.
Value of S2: 25.7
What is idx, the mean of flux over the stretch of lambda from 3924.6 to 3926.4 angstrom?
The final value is 24.1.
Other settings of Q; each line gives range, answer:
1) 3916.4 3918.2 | 26.2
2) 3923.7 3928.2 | 23.7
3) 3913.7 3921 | 25.4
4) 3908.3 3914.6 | 25.7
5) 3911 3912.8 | 27.3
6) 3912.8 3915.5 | 26.8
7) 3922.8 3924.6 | 26.1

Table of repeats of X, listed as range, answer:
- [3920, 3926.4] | 27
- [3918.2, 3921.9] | 26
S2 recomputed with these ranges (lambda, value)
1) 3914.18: 28.5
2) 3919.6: 25.4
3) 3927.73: 25.5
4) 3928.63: 26.8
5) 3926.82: 23.9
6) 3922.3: 25.3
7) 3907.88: 26.2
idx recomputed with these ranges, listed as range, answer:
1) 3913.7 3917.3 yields 27.8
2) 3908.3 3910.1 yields 25.8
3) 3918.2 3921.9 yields 25.7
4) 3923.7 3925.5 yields 25.2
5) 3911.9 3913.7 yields 27.1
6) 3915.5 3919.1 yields 26.7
